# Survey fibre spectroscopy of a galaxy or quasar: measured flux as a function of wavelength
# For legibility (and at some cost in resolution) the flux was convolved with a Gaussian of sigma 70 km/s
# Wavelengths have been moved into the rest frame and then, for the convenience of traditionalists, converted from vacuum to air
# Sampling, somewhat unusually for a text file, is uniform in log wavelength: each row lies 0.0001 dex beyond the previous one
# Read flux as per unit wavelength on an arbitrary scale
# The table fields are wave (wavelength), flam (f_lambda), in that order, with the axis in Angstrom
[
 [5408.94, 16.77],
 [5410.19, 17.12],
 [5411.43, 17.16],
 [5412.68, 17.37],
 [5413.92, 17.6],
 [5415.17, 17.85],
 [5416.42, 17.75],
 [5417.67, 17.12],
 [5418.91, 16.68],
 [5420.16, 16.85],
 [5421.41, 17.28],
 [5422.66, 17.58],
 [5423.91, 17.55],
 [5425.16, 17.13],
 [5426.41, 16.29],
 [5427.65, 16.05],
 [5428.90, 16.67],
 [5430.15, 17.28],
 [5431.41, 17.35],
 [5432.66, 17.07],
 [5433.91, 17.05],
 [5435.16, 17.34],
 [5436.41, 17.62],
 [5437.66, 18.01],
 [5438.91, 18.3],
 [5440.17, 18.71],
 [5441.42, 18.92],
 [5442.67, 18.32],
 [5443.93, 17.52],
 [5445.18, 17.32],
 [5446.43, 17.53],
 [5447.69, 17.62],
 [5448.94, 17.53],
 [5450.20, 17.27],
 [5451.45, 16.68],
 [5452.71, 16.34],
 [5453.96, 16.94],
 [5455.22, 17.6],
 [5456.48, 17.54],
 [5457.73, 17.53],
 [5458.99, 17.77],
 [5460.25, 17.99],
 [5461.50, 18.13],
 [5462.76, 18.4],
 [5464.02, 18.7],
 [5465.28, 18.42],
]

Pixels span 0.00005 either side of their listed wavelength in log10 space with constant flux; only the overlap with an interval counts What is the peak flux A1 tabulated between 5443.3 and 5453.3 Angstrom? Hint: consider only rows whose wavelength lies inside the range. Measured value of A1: 17.62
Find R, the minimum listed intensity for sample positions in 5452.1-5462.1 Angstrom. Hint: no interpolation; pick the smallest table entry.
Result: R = 16.34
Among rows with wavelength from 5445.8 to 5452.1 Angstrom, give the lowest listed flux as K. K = 16.68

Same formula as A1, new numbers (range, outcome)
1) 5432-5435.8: 17.34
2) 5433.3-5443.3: 18.92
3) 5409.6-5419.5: 17.85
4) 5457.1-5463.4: 18.4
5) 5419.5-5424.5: 17.58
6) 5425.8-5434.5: 17.35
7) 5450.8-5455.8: 17.6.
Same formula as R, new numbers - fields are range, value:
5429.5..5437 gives 17.05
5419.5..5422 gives 16.85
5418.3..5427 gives 16.29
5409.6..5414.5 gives 17.12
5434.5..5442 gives 17.34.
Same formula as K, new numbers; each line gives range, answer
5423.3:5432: 16.05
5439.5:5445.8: 17.32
